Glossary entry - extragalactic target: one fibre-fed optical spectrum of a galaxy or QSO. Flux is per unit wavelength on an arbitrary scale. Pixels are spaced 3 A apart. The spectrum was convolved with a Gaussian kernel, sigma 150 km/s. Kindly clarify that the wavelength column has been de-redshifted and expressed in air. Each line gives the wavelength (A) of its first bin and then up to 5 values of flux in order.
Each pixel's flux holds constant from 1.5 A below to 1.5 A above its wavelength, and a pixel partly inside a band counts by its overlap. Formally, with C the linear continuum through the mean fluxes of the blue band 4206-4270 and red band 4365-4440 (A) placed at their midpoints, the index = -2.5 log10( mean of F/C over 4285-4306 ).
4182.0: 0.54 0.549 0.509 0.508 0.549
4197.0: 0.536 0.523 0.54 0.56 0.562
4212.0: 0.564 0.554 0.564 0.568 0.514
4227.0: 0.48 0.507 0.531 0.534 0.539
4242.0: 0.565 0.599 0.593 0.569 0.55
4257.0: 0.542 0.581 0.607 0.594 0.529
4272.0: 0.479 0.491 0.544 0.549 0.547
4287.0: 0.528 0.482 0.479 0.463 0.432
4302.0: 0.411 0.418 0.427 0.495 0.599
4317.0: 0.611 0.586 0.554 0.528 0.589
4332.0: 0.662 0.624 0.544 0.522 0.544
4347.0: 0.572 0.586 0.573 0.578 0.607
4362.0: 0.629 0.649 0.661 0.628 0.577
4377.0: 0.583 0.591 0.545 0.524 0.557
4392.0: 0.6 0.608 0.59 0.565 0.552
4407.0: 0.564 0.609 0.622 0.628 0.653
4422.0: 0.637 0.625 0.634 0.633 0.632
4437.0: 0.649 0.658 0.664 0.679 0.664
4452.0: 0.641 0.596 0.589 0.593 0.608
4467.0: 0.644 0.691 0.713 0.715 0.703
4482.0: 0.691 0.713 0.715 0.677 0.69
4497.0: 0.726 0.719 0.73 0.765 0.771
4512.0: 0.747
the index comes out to 0.23 mag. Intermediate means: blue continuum 0.555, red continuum 0.605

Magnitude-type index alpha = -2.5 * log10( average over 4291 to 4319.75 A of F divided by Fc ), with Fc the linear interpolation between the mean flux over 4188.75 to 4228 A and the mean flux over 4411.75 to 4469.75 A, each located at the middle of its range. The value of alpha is 0.19 mag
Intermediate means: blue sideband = 0.54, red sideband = 0.635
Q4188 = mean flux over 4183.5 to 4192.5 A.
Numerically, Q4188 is 0.522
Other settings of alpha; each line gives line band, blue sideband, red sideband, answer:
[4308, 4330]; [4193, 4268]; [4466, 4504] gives 0.09 mag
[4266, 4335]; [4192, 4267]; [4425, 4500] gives 0.13 mag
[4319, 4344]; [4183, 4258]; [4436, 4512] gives 0.06 mag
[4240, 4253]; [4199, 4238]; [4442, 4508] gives -0.05 mag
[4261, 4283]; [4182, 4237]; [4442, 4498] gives 0.05 mag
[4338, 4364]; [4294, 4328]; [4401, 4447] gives -0.06 mag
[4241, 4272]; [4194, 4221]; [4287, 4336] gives -0.06 mag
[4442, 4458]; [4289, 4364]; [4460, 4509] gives 0.03 mag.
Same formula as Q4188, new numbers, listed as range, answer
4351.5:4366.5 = 0.607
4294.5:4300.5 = 0.448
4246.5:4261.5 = 0.567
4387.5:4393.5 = 0.579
